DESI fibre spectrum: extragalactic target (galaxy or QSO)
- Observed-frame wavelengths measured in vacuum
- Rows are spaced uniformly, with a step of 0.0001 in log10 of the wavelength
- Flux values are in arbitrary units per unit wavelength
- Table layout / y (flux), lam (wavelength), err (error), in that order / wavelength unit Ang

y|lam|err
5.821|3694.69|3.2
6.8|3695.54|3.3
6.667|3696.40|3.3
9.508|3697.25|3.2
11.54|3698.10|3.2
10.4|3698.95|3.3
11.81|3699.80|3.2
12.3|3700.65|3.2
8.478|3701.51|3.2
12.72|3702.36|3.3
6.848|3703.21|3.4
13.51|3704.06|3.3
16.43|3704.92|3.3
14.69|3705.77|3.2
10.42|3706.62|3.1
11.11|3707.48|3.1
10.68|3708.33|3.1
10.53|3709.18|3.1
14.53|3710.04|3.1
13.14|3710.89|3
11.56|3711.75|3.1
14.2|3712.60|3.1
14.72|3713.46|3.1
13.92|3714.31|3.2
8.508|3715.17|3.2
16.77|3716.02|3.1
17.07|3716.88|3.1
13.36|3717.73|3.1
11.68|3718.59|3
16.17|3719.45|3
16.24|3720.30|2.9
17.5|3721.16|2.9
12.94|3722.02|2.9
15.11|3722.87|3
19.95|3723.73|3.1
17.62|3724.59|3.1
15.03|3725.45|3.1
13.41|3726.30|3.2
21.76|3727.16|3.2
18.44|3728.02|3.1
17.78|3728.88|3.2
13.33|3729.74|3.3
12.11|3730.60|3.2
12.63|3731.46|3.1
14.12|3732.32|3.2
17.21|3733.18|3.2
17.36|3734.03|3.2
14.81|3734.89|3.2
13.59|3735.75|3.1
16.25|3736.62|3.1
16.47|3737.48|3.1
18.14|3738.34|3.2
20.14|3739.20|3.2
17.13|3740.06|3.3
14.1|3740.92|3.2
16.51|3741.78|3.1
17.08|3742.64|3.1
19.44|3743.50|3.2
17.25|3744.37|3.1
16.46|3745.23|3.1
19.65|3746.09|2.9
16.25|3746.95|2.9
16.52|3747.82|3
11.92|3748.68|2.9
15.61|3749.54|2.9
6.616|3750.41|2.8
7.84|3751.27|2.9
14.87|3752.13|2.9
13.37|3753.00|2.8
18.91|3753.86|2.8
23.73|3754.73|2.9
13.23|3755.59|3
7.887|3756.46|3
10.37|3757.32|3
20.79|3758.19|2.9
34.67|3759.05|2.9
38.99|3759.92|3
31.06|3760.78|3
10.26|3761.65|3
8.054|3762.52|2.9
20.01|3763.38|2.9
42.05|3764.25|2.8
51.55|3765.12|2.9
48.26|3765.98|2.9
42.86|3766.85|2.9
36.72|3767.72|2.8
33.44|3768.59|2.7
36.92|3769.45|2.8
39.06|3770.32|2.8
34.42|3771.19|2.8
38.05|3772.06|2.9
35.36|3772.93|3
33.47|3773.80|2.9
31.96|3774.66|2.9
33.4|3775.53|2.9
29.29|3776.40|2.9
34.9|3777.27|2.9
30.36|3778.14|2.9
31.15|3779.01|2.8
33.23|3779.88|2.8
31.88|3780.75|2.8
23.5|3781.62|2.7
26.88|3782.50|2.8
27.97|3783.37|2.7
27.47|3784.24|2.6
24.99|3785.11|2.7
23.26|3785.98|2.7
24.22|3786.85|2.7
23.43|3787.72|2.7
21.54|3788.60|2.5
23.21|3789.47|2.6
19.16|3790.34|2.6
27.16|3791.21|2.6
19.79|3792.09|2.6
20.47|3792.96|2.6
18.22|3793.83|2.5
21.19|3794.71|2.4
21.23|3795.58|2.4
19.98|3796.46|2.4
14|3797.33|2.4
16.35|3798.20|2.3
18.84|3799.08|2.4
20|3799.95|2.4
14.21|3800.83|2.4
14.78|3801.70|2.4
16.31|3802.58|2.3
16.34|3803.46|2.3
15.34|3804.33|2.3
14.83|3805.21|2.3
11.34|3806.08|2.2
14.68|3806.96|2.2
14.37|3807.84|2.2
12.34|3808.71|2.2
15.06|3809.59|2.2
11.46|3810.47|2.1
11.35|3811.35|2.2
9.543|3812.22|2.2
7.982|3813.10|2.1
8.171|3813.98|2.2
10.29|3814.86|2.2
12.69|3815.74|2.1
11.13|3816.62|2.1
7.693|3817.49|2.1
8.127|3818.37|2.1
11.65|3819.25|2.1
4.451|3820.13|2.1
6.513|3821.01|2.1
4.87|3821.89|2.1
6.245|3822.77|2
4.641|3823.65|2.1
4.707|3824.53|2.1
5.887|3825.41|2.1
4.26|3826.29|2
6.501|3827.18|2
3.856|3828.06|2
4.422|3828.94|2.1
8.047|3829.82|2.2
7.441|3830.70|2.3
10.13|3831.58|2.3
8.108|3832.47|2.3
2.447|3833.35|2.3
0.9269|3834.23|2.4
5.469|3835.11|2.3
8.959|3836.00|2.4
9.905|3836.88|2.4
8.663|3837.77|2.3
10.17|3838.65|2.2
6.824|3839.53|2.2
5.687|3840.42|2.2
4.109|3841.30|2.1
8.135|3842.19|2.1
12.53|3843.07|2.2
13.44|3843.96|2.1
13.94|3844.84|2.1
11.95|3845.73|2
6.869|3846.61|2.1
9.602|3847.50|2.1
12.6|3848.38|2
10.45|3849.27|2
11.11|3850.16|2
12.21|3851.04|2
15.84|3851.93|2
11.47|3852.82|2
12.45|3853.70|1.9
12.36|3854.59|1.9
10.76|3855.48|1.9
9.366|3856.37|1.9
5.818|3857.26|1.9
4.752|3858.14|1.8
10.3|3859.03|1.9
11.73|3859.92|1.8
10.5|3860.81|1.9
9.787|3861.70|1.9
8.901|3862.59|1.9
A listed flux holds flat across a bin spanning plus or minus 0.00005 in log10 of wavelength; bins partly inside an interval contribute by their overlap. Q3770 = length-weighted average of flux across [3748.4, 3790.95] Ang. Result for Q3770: 26.6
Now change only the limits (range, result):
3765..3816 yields 23.6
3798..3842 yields 9.5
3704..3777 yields 19.8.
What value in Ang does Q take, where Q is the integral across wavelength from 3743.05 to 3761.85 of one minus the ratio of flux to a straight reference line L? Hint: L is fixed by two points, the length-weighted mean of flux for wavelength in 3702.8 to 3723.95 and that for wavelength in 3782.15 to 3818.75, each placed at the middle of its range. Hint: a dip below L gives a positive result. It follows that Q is -3.0 Ang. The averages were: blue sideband 13.6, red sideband 17.1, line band 17.6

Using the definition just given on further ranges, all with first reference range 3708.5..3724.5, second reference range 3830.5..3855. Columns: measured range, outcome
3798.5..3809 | -4.2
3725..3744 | -3.6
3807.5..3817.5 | -0.5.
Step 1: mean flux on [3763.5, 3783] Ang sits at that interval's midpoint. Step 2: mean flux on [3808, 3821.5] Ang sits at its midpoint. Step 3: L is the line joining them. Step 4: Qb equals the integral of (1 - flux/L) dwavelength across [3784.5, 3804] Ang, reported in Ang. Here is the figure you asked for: 2.1 Ang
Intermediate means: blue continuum 35.1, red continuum 9.97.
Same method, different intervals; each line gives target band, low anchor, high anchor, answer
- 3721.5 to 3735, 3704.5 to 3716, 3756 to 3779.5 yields 1.90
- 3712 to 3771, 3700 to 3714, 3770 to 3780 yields 9.93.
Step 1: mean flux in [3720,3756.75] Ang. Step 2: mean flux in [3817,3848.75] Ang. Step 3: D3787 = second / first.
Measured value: 0.5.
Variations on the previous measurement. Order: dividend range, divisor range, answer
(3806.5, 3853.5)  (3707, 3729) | 0.60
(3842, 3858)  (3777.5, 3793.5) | 0.43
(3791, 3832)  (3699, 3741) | 0.83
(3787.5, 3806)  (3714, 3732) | 1.22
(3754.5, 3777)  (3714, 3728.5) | 1.94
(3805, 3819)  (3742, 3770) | 0.50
